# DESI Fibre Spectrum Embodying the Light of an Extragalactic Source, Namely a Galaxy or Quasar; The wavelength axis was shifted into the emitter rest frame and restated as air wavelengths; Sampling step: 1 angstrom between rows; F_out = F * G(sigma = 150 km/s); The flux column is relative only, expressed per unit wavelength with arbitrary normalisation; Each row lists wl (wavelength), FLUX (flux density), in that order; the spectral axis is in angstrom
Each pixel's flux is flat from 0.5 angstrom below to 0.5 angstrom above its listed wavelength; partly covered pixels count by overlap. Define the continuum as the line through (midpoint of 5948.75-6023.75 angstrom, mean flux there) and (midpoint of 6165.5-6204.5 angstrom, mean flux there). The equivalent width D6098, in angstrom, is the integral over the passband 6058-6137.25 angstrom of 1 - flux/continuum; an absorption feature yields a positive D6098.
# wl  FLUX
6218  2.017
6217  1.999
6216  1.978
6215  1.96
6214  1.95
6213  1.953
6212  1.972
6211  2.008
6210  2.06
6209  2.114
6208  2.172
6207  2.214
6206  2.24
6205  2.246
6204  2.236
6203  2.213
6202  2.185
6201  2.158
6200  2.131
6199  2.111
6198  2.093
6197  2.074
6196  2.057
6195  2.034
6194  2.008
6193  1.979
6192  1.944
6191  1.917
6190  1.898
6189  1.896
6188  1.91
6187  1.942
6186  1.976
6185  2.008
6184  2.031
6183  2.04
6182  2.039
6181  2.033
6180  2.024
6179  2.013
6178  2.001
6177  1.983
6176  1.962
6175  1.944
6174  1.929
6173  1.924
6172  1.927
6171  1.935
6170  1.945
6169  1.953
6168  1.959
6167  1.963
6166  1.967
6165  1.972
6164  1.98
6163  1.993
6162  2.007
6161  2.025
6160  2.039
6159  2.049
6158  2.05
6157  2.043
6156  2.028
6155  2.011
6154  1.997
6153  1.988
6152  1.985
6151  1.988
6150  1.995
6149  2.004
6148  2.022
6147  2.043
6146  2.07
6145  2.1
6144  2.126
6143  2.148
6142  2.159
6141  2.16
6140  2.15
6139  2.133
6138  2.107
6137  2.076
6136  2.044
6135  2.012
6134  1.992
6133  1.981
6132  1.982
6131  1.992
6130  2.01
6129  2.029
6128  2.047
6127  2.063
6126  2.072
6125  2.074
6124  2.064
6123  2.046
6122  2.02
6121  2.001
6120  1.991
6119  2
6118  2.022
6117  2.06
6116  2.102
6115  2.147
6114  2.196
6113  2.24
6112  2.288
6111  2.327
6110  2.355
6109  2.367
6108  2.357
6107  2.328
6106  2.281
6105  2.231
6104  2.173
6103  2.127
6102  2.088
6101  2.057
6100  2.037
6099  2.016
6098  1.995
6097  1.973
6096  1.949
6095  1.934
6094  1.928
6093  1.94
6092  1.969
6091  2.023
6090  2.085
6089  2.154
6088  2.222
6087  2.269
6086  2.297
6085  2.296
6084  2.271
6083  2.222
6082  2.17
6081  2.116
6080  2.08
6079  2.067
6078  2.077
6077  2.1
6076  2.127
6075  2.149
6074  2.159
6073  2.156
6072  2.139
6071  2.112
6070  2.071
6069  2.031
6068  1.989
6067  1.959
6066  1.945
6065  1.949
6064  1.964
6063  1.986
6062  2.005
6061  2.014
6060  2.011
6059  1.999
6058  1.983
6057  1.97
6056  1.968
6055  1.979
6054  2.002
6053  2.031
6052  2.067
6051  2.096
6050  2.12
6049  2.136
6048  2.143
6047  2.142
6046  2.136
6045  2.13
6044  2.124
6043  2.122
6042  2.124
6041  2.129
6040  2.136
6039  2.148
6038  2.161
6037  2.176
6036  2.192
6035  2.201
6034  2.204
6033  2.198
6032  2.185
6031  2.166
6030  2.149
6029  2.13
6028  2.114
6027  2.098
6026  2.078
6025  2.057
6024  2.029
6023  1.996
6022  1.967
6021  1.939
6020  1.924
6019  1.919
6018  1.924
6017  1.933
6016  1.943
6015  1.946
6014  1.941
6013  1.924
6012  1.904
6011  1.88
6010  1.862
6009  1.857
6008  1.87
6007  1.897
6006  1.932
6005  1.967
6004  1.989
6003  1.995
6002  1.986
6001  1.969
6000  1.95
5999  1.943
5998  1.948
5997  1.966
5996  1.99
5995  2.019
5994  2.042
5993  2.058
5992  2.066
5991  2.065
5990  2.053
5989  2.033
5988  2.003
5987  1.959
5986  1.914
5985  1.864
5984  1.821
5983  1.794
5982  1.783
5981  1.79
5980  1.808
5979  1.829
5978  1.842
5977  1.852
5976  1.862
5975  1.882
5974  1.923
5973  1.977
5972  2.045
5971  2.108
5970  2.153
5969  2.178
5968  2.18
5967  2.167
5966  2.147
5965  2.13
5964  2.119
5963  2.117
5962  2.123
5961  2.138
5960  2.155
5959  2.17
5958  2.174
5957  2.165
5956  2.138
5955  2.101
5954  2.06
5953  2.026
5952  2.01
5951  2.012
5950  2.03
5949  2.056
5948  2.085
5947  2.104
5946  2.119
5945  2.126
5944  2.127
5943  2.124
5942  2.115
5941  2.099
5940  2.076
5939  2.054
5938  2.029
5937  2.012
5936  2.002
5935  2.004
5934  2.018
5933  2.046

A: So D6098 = -3.6 angstrom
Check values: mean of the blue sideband 1.99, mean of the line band 2.09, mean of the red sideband 2.01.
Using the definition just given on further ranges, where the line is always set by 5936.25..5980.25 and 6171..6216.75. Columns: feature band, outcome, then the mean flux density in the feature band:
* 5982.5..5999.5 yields 0.71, 1.97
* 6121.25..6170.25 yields 0.10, 2.03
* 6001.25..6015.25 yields 0.89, 1.93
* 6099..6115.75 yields -1.42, 2.22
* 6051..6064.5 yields 0.32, 2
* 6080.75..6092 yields -0.76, 2.18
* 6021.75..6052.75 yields -1.09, 2.12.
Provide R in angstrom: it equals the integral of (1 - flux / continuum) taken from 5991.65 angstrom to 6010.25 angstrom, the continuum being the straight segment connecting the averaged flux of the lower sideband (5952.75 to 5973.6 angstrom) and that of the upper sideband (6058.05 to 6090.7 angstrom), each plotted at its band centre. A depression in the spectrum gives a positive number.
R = 1.3 angstrom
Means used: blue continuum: 2.12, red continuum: 2.1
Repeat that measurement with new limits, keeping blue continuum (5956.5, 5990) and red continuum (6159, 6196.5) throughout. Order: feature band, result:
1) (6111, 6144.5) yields -1.6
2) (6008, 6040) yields -0.6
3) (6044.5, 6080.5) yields -1.1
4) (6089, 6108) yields -0.8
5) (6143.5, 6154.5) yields -0.3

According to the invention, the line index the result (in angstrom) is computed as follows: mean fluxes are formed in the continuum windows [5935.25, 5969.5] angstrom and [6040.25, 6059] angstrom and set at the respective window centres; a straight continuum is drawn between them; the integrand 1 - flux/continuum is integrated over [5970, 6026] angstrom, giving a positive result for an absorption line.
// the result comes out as 3.9 angstrom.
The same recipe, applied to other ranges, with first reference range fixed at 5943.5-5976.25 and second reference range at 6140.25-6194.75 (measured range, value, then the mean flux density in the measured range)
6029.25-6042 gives -0.7 angstrom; 2.17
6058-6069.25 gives 0.3 angstrom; 1.99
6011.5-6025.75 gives 0.8 angstrom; 1.96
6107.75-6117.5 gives -1.0 angstrom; 2.24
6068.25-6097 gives -1.0 angstrom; 2.11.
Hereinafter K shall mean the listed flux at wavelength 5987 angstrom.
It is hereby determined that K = 1.959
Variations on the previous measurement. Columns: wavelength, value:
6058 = 1.983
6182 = 2.039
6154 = 1.997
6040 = 2.136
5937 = 2.012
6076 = 2.127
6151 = 1.988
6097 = 1.973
